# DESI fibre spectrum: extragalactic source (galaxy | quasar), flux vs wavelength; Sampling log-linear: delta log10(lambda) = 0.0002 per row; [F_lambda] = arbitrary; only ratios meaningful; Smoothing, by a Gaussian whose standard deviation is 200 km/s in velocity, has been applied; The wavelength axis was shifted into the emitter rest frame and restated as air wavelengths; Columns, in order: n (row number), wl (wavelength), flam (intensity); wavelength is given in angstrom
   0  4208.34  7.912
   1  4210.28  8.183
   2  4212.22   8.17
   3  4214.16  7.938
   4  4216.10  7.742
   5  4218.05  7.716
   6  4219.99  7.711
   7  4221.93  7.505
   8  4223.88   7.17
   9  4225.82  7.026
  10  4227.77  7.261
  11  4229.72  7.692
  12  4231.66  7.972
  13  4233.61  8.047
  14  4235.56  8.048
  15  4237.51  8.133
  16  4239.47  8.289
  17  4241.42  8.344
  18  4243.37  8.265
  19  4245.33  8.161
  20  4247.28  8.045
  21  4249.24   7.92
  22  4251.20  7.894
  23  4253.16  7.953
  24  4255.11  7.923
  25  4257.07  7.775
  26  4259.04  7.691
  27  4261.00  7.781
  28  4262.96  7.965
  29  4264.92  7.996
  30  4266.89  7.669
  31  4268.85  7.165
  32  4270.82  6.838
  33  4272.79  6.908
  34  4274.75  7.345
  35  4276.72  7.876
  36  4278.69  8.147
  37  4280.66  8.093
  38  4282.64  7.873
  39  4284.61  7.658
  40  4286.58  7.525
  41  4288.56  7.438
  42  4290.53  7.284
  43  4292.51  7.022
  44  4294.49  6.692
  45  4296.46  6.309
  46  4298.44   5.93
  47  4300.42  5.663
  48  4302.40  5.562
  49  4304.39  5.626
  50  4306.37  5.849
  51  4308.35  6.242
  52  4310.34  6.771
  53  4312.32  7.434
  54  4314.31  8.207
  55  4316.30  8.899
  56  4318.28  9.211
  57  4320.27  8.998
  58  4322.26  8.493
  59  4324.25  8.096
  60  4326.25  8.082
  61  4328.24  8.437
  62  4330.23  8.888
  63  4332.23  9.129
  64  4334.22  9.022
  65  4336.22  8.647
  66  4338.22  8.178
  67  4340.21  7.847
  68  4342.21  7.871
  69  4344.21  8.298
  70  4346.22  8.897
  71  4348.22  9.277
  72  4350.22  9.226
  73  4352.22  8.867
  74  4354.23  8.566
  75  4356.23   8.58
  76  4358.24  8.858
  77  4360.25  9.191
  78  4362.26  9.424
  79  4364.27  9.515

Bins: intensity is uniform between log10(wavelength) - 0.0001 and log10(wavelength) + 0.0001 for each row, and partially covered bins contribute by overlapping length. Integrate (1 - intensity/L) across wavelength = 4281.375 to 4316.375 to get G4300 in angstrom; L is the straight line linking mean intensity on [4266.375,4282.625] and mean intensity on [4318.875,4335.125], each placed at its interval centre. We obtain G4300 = 5.2 angstrom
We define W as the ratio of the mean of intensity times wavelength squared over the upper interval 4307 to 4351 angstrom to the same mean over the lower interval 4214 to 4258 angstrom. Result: 1.1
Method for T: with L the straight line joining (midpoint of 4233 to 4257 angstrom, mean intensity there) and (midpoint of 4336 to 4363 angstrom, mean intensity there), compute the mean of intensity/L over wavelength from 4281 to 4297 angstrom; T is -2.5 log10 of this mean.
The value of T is 0.15 mag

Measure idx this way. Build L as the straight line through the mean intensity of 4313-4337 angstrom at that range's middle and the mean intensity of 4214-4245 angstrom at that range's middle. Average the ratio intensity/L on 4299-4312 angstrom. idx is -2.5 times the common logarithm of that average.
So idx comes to 0.37 mag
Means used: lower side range 7.81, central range 6.03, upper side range 8.66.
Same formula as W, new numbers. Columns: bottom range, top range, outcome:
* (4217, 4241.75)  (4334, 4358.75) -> 1.17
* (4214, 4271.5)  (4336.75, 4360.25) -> 1.16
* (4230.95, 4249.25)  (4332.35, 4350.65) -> 1.11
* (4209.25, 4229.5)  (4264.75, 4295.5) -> 1.00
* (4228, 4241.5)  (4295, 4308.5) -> 0.76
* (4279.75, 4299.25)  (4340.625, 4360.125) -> 1.25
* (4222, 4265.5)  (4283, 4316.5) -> 0.89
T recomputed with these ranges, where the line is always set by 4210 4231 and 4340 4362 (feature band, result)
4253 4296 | 0.07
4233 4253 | -0.04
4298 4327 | 0.16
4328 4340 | -0.01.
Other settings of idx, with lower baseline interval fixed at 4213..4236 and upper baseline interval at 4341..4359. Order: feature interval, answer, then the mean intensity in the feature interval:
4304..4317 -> 0.191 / 7.03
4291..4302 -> 0.288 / 6.33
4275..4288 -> 0.042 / 7.81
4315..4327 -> -0.022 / 8.63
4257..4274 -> 0.066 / 7.52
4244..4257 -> -0.015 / 7.98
